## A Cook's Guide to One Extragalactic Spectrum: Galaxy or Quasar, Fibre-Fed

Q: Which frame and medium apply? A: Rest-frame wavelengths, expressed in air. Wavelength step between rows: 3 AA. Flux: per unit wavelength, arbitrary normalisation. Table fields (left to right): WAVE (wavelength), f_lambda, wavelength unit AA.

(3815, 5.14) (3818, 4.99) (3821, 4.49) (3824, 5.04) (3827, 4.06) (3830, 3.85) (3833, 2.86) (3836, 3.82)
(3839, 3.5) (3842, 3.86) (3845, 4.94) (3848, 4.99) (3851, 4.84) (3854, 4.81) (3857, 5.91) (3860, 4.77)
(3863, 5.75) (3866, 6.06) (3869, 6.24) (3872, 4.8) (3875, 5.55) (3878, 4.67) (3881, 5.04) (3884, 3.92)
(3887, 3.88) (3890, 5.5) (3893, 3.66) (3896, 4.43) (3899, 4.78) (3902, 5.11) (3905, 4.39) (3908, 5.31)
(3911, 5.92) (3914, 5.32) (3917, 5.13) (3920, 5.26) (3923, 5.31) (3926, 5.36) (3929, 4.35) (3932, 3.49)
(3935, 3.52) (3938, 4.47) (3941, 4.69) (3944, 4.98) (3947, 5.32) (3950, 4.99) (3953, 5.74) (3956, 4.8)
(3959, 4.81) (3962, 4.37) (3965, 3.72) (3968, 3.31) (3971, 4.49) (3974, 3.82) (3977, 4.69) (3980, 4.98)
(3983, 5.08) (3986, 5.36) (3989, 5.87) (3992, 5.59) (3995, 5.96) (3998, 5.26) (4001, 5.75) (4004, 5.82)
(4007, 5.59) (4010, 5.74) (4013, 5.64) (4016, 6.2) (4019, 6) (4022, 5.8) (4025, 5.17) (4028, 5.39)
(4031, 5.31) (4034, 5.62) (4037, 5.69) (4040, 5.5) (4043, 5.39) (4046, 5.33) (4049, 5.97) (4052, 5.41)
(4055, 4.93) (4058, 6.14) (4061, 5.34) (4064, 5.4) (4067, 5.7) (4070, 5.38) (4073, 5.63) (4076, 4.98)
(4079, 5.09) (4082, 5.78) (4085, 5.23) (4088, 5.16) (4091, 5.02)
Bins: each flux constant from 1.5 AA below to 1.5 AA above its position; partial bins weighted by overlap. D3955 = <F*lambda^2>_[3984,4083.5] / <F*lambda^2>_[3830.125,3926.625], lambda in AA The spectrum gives 1.24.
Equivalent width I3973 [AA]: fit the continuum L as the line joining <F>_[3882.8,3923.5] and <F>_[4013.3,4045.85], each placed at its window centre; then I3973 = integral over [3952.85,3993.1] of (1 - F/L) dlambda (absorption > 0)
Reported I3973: 4.2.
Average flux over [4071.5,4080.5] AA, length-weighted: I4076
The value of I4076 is 5.23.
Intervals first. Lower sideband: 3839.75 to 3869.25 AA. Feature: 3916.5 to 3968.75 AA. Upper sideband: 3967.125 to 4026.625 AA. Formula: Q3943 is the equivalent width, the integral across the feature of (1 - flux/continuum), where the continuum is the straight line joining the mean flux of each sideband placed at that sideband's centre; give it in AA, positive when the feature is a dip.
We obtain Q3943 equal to 5.9 AA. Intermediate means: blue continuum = 5.13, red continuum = 5.33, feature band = 4.66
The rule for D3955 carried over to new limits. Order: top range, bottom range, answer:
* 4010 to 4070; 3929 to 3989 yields 1.26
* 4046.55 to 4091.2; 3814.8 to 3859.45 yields 1.37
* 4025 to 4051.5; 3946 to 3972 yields 1.24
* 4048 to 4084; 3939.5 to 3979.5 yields 1.25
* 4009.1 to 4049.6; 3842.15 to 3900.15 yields 1.23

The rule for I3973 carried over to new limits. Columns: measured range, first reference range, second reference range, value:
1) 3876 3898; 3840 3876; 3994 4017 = 3.38 AA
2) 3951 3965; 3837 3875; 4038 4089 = 1.16 AA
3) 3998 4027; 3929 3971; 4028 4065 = -3.26 AA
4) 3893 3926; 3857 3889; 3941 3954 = 0.65 AA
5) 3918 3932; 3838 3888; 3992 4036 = 0.88 AA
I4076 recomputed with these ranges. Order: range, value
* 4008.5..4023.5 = 5.88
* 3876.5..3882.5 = 4.86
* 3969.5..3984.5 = 4.61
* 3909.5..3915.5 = 5.62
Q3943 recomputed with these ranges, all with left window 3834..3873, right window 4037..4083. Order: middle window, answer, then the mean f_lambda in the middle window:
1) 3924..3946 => 2.9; 4.45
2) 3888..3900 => 1.1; 4.56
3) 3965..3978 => 3.0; 4.01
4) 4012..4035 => -1.2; 5.64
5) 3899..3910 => 0.2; 4.96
